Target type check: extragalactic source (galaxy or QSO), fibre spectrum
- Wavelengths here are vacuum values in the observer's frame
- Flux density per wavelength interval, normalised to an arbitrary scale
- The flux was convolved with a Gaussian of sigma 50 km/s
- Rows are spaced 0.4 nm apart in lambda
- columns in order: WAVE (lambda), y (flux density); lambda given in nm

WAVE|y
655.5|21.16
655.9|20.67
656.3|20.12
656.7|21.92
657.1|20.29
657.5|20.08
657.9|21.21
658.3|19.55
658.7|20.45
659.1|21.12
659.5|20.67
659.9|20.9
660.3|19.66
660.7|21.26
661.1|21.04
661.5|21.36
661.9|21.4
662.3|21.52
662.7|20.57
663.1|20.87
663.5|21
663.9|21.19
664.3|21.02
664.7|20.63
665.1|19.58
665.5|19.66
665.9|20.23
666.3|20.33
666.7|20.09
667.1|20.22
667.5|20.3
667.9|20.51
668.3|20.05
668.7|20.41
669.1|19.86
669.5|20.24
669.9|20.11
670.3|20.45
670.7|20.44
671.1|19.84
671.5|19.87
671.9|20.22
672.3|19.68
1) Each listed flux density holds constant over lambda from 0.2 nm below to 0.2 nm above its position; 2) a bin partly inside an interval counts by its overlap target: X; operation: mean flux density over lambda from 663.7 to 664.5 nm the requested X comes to 21.1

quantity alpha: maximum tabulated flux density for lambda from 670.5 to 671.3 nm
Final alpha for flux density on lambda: 20.44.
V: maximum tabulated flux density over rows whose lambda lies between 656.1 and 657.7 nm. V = 21.92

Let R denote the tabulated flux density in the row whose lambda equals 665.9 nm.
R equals 20.23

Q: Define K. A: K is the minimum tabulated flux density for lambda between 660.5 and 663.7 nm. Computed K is 20.57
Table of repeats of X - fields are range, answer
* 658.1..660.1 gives 20.5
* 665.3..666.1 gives 19.9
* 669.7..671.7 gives 20.1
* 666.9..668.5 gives 20.3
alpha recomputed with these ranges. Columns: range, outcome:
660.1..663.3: 21.52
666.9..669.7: 20.51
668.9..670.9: 20.45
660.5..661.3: 21.26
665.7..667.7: 20.33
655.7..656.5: 20.67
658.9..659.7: 21.12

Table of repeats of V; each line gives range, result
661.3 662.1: 21.4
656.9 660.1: 21.21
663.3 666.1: 21.19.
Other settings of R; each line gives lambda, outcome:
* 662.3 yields 21.52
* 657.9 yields 21.21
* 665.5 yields 19.66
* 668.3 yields 20.05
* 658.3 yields 19.55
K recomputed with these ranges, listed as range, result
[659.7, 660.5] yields 19.66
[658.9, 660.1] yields 20.67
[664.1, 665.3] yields 19.58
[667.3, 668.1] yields 20.3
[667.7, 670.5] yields 19.86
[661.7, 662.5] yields 21.4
